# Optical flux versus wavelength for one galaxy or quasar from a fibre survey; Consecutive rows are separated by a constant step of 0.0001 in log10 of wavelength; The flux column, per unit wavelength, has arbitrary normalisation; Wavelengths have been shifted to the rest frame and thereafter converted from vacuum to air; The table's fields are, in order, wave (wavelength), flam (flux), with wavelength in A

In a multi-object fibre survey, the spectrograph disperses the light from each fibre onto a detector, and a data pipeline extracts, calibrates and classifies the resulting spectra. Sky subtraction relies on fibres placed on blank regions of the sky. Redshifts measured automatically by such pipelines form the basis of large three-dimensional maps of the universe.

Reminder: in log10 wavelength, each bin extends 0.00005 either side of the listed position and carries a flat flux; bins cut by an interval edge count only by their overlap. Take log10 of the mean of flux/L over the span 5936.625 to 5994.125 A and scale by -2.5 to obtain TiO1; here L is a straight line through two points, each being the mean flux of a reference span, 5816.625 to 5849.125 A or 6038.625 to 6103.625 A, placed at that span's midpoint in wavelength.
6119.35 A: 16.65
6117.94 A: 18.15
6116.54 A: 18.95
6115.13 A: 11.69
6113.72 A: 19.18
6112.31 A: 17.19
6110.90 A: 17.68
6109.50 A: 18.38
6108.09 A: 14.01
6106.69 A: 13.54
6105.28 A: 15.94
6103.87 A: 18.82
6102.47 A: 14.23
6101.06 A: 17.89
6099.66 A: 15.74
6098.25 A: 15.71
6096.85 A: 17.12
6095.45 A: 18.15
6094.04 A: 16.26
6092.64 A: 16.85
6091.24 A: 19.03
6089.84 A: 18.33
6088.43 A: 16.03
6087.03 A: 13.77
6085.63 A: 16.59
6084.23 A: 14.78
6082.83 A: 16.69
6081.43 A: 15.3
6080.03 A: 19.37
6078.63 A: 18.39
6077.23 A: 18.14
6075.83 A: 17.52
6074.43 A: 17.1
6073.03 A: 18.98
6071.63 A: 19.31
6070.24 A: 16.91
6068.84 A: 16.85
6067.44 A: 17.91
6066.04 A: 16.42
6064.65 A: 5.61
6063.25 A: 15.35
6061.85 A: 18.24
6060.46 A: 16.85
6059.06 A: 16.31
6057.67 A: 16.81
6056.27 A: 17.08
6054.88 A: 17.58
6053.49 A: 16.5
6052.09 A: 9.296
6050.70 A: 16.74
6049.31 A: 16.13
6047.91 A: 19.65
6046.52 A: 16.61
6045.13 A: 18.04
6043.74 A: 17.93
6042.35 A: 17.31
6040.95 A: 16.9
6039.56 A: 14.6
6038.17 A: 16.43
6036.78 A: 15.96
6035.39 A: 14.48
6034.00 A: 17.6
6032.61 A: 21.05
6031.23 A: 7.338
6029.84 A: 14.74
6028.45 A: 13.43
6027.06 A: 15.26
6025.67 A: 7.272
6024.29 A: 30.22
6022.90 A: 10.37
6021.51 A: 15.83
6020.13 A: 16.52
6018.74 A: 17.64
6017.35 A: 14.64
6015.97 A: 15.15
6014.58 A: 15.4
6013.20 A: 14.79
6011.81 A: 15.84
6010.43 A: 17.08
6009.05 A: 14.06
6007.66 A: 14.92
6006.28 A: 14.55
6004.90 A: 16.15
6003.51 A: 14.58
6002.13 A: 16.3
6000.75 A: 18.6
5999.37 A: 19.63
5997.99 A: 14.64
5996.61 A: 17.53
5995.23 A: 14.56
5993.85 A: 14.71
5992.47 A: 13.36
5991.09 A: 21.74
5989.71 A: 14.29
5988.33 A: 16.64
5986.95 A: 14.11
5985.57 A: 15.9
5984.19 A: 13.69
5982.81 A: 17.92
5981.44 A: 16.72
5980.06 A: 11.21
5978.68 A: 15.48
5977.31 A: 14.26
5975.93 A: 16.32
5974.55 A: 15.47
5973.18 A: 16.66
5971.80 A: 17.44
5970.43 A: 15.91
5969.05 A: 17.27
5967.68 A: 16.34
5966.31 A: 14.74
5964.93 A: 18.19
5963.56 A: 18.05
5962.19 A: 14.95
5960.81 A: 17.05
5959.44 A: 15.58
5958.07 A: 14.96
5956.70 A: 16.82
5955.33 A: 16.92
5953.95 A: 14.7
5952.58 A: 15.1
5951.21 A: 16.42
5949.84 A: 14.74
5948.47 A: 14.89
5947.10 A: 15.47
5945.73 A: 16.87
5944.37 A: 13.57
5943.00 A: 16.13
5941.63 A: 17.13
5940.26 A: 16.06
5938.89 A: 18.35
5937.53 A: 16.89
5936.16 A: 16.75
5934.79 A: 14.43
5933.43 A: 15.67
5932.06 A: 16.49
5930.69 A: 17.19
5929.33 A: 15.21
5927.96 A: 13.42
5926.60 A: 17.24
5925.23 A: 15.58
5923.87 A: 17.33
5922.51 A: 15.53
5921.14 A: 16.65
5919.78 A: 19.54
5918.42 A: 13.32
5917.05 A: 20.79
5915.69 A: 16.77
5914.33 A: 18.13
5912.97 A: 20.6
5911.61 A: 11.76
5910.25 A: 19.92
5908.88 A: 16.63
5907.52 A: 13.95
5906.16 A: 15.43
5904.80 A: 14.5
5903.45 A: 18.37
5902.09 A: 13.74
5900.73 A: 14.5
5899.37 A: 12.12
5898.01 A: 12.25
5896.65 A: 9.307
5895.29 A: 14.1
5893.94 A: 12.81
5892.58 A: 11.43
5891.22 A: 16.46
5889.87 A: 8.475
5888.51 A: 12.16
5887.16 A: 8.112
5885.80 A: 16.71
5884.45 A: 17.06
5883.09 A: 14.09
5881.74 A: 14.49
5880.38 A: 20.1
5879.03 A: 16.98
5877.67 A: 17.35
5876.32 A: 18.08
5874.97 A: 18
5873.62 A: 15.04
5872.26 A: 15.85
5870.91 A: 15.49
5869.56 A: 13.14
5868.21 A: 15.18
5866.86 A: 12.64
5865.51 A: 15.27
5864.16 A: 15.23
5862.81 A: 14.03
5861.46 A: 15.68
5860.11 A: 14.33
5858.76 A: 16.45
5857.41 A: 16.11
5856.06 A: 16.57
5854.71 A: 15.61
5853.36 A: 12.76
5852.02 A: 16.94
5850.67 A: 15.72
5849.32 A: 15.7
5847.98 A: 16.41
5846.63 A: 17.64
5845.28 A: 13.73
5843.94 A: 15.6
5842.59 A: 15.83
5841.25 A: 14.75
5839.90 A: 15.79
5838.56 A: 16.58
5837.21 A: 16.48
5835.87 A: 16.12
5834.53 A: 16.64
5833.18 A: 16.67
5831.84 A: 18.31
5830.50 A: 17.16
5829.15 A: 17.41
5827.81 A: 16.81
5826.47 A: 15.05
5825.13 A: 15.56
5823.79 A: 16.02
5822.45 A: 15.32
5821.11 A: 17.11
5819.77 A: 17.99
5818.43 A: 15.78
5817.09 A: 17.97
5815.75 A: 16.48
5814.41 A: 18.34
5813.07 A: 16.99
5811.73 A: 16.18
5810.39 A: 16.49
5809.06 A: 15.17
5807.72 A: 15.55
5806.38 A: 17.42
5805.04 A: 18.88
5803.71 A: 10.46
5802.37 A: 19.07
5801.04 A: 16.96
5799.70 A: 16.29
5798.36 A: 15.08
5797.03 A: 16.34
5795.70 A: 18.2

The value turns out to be 0.04 mag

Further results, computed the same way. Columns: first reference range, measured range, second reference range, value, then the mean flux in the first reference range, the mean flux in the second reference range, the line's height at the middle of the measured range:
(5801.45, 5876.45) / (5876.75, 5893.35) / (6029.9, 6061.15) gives 0.11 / 16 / 16.2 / 16.1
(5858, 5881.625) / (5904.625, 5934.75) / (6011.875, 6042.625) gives -0.05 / 15.8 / 15.6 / 15.7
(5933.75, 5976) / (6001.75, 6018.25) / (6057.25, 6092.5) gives 0.07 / 16.1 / 16.7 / 16.4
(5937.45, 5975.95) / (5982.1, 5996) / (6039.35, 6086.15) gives 0.04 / 16.2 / 16.6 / 16.3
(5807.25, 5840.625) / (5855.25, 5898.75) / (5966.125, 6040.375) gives 0.12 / 16.6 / 15.7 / 16.3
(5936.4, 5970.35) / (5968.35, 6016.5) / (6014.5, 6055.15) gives 0.01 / 16.1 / 15.9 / 16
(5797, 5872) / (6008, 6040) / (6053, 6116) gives 0.07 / 16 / 16.6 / 16.4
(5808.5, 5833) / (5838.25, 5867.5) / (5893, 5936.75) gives 0.06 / 16.7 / 15.6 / 16.3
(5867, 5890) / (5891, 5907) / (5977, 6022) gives 0.12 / 15.2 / 15.7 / 15.3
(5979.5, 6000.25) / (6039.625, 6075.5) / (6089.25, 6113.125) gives 0.00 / 15.8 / 16.8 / 16.4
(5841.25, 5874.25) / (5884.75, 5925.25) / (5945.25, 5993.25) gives 0.04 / 15.3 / 15.9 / 15.5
